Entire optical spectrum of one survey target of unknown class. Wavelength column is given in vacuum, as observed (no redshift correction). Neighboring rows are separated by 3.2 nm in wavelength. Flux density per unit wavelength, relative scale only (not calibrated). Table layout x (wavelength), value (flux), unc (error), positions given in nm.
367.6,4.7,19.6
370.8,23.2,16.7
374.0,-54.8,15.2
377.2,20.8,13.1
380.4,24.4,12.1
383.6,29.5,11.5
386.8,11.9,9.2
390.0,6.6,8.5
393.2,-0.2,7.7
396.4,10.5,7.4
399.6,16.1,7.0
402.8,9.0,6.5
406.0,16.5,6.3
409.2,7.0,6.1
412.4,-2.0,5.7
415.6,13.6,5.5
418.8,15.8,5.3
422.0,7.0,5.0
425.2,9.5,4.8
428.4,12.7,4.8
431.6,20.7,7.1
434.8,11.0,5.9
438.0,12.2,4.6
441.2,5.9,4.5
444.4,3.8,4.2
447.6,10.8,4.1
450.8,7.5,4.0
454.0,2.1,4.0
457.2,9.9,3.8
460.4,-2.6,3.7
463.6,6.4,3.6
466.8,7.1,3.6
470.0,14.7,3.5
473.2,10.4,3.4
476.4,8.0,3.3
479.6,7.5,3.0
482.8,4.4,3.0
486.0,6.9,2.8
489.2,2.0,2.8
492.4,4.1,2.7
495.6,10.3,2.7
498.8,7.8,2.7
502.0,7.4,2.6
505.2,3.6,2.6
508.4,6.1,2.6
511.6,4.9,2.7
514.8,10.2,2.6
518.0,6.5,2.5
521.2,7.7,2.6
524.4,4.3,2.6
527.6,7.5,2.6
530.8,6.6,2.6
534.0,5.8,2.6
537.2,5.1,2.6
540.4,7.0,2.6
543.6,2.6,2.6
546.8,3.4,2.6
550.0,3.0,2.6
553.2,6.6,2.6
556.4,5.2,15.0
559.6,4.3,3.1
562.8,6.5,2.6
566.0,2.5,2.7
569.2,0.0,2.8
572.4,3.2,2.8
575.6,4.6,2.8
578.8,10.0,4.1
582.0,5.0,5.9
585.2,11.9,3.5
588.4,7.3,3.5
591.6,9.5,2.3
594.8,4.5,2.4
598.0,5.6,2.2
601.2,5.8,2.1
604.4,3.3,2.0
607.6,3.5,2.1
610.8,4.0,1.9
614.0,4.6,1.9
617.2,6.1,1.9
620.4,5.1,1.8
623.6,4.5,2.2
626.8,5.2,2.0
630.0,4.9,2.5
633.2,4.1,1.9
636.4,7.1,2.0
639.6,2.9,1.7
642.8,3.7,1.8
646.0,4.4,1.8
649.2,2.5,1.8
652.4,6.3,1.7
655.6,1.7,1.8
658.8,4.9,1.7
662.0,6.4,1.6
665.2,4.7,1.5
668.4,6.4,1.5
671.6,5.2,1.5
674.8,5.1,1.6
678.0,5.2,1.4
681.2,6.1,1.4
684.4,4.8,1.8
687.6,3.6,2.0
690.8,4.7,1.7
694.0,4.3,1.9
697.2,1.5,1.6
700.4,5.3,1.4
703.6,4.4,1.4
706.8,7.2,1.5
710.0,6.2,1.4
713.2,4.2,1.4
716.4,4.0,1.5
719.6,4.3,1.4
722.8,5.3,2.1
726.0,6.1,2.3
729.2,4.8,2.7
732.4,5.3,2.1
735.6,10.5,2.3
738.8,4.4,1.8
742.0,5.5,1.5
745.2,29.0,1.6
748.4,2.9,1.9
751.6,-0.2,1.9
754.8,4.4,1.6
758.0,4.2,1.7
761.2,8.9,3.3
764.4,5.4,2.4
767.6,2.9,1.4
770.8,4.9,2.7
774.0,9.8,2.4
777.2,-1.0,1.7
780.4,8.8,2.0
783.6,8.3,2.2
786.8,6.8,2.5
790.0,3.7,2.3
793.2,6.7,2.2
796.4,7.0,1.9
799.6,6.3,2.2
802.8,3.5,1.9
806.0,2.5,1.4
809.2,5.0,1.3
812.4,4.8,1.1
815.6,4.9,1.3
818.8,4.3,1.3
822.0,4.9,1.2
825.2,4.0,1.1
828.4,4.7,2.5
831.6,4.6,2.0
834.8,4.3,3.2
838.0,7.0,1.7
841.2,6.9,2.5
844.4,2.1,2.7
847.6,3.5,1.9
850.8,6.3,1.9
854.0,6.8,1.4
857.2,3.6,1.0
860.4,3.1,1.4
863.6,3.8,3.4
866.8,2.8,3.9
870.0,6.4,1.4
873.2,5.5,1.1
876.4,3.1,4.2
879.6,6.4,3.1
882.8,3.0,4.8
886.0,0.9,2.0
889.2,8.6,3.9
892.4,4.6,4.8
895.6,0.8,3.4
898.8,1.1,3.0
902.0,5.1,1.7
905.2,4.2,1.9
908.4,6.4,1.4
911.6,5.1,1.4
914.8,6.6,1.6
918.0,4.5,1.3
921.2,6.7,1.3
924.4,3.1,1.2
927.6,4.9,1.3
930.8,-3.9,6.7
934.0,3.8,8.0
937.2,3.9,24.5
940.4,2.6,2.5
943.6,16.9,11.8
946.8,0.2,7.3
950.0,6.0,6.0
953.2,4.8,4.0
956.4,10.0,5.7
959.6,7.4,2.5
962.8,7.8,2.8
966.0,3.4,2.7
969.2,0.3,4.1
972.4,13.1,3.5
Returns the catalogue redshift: 1.00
